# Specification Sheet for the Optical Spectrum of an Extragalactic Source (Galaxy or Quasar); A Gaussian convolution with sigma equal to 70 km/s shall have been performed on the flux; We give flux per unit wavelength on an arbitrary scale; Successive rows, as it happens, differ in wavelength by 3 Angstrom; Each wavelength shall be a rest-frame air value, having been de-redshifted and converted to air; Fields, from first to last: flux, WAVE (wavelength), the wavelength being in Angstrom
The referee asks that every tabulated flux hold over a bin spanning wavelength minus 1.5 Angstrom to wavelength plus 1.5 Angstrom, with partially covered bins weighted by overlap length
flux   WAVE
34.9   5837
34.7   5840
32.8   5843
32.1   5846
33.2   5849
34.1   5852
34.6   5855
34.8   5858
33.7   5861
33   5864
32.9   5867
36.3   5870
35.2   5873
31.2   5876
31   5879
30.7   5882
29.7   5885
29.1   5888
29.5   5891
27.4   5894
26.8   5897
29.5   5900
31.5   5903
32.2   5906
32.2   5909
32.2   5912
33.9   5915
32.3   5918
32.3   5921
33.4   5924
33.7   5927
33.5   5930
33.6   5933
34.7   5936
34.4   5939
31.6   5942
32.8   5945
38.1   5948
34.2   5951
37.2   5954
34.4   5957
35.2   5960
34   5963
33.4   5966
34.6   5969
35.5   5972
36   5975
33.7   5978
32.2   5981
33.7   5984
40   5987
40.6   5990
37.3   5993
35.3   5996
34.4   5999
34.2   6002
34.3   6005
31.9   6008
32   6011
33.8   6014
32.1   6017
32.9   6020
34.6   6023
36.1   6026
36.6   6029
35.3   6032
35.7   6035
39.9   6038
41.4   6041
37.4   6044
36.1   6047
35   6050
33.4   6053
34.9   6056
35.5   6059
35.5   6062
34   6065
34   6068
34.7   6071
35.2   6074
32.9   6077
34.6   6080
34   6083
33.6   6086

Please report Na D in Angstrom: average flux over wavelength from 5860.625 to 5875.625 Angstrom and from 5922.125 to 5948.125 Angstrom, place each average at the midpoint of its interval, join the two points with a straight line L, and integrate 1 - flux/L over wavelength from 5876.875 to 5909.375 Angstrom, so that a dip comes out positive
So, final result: 3.8 Angstrom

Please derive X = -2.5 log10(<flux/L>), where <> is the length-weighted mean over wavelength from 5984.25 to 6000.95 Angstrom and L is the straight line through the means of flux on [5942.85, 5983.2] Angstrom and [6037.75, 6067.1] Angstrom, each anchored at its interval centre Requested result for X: -0.06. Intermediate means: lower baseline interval 34.6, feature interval 37.1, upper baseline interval 36.1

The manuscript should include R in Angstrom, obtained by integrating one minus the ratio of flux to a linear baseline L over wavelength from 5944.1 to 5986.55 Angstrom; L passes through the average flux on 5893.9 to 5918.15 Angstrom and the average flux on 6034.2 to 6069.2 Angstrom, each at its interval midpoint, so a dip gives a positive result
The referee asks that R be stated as -2.22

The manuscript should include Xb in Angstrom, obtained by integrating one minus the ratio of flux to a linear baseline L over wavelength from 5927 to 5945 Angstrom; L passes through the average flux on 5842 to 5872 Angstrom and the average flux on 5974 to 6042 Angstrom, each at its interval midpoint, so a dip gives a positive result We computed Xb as 0.57 Angstrom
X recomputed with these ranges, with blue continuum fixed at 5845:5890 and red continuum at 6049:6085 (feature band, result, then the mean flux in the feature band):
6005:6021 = 0.04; 32.7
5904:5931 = 0.01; 32.8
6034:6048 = -0.12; 38.3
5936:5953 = -0.03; 34.4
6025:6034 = -0.06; 36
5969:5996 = -0.07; 36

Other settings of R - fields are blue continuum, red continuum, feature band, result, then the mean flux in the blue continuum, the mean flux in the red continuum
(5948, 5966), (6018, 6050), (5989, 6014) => 0.75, 35.1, 36.5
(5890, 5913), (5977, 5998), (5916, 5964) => -1.86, 30.1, 36.1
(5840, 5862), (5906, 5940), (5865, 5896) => 2.08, 33.7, 33.2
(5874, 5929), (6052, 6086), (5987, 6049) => -4.27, 31.1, 34.4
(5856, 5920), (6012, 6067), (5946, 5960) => -1.03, 31.7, 35.5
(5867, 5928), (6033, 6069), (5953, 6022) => -1.07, 31.5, 36.1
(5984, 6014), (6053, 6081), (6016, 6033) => 0.19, 35.4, 34.5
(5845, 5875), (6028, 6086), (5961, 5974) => 0.13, 34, 35.5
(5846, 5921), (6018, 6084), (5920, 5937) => -0.33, 32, 35.4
